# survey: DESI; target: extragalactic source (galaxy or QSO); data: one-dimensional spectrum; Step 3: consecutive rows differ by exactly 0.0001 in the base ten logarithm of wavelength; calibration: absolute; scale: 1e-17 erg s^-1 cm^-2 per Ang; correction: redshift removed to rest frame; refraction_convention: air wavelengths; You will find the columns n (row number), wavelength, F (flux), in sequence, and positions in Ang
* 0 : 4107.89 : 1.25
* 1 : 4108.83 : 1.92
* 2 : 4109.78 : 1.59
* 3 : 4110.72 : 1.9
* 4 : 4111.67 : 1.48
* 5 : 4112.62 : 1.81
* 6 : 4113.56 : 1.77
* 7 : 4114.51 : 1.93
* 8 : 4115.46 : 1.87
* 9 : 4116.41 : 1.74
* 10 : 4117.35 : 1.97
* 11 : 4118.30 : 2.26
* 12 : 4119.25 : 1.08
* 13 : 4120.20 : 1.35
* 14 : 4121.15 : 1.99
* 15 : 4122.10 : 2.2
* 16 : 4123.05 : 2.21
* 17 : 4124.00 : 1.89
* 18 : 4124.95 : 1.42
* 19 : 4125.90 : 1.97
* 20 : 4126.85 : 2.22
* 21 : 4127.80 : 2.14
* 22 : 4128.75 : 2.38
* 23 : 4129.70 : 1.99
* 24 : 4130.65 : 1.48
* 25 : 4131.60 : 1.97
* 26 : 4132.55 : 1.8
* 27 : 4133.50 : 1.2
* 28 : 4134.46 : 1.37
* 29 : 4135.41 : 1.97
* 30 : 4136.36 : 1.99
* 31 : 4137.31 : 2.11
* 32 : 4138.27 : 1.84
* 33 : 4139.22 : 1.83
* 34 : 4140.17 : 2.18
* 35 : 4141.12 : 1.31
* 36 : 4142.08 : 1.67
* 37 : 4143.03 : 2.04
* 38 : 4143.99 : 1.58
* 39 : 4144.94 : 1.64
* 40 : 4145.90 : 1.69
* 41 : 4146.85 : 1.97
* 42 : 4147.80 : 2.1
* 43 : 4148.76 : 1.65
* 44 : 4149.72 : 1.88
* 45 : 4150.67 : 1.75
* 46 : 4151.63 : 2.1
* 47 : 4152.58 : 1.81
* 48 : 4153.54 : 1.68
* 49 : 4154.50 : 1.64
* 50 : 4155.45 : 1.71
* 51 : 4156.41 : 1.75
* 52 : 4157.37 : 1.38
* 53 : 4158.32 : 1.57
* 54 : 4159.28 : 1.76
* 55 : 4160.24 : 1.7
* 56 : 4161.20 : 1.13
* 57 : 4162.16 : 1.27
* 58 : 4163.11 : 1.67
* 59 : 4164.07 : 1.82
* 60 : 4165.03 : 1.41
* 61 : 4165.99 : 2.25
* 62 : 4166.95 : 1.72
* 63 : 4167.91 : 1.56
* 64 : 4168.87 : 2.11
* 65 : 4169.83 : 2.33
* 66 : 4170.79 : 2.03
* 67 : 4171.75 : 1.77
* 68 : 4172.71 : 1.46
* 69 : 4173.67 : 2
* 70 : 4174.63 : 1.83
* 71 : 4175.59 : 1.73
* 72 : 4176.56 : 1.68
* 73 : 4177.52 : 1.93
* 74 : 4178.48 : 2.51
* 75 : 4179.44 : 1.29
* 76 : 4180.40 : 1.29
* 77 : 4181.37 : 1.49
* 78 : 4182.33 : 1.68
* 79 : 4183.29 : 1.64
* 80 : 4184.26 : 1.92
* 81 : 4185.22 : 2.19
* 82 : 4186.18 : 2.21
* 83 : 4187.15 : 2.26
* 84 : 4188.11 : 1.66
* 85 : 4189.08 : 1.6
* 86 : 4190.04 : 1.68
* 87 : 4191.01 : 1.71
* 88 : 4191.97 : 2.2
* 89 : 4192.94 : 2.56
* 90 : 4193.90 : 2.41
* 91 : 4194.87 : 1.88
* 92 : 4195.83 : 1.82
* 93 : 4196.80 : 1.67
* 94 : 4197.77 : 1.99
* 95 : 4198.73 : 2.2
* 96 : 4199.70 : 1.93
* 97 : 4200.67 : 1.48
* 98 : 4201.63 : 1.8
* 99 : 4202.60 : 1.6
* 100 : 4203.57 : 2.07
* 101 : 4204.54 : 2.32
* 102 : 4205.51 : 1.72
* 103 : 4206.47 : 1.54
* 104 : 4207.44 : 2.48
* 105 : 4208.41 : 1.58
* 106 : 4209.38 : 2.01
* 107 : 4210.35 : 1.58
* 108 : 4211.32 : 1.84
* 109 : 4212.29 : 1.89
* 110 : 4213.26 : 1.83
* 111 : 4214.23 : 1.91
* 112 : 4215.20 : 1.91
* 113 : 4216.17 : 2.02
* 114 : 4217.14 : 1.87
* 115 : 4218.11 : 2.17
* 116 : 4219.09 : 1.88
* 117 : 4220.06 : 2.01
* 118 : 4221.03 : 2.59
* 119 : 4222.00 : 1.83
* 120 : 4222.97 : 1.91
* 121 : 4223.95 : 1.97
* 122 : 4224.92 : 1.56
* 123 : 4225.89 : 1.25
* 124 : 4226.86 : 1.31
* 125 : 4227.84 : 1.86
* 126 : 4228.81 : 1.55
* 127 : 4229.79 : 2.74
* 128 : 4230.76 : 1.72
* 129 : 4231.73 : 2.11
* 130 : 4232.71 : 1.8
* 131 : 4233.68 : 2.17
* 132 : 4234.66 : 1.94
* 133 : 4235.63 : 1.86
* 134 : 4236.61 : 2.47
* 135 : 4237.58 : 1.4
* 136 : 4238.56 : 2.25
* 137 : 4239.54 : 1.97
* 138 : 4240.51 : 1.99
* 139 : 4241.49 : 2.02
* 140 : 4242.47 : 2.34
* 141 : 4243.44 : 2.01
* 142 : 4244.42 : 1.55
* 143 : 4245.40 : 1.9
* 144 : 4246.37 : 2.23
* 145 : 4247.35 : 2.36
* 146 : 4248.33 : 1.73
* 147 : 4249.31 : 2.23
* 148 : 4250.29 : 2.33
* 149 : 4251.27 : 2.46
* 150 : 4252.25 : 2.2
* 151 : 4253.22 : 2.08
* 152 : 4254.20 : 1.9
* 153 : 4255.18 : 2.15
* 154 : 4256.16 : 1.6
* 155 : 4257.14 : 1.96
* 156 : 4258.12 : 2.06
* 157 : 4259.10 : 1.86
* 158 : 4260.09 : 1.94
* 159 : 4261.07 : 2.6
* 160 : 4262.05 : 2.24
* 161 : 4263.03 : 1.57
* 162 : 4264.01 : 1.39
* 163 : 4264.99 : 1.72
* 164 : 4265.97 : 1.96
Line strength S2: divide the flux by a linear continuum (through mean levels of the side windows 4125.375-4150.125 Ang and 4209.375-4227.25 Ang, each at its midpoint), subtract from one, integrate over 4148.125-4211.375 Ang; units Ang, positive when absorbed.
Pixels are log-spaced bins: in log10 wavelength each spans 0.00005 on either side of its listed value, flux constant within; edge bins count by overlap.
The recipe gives 1.2 Ang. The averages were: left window 1.84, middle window 1.82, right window 1.86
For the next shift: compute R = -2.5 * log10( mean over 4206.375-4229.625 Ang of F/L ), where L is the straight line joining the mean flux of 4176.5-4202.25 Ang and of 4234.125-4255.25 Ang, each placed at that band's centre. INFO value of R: 0.06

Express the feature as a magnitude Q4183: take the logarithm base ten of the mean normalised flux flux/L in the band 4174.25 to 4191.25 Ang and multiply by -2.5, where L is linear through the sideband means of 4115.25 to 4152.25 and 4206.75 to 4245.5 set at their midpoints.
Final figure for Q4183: 0.05 mag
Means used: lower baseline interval 1.84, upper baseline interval 1.92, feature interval 1.79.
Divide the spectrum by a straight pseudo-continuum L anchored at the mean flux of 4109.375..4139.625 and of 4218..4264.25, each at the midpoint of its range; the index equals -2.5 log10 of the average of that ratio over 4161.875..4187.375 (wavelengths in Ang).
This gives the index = 0.05 mag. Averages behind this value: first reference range 1.84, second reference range 1.98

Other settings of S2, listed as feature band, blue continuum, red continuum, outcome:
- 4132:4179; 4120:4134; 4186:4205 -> 3.46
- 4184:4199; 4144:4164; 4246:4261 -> -1.27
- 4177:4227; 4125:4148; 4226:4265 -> 1.20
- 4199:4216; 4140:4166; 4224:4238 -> -0.54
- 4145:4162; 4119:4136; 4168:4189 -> 1.15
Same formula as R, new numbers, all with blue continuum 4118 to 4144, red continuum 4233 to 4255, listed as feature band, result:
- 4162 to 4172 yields 0.045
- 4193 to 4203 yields 0.034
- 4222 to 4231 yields 0.149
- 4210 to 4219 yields 0.061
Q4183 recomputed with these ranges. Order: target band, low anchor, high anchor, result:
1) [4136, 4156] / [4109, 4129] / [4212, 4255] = 0.04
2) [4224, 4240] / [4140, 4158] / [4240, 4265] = 0.05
